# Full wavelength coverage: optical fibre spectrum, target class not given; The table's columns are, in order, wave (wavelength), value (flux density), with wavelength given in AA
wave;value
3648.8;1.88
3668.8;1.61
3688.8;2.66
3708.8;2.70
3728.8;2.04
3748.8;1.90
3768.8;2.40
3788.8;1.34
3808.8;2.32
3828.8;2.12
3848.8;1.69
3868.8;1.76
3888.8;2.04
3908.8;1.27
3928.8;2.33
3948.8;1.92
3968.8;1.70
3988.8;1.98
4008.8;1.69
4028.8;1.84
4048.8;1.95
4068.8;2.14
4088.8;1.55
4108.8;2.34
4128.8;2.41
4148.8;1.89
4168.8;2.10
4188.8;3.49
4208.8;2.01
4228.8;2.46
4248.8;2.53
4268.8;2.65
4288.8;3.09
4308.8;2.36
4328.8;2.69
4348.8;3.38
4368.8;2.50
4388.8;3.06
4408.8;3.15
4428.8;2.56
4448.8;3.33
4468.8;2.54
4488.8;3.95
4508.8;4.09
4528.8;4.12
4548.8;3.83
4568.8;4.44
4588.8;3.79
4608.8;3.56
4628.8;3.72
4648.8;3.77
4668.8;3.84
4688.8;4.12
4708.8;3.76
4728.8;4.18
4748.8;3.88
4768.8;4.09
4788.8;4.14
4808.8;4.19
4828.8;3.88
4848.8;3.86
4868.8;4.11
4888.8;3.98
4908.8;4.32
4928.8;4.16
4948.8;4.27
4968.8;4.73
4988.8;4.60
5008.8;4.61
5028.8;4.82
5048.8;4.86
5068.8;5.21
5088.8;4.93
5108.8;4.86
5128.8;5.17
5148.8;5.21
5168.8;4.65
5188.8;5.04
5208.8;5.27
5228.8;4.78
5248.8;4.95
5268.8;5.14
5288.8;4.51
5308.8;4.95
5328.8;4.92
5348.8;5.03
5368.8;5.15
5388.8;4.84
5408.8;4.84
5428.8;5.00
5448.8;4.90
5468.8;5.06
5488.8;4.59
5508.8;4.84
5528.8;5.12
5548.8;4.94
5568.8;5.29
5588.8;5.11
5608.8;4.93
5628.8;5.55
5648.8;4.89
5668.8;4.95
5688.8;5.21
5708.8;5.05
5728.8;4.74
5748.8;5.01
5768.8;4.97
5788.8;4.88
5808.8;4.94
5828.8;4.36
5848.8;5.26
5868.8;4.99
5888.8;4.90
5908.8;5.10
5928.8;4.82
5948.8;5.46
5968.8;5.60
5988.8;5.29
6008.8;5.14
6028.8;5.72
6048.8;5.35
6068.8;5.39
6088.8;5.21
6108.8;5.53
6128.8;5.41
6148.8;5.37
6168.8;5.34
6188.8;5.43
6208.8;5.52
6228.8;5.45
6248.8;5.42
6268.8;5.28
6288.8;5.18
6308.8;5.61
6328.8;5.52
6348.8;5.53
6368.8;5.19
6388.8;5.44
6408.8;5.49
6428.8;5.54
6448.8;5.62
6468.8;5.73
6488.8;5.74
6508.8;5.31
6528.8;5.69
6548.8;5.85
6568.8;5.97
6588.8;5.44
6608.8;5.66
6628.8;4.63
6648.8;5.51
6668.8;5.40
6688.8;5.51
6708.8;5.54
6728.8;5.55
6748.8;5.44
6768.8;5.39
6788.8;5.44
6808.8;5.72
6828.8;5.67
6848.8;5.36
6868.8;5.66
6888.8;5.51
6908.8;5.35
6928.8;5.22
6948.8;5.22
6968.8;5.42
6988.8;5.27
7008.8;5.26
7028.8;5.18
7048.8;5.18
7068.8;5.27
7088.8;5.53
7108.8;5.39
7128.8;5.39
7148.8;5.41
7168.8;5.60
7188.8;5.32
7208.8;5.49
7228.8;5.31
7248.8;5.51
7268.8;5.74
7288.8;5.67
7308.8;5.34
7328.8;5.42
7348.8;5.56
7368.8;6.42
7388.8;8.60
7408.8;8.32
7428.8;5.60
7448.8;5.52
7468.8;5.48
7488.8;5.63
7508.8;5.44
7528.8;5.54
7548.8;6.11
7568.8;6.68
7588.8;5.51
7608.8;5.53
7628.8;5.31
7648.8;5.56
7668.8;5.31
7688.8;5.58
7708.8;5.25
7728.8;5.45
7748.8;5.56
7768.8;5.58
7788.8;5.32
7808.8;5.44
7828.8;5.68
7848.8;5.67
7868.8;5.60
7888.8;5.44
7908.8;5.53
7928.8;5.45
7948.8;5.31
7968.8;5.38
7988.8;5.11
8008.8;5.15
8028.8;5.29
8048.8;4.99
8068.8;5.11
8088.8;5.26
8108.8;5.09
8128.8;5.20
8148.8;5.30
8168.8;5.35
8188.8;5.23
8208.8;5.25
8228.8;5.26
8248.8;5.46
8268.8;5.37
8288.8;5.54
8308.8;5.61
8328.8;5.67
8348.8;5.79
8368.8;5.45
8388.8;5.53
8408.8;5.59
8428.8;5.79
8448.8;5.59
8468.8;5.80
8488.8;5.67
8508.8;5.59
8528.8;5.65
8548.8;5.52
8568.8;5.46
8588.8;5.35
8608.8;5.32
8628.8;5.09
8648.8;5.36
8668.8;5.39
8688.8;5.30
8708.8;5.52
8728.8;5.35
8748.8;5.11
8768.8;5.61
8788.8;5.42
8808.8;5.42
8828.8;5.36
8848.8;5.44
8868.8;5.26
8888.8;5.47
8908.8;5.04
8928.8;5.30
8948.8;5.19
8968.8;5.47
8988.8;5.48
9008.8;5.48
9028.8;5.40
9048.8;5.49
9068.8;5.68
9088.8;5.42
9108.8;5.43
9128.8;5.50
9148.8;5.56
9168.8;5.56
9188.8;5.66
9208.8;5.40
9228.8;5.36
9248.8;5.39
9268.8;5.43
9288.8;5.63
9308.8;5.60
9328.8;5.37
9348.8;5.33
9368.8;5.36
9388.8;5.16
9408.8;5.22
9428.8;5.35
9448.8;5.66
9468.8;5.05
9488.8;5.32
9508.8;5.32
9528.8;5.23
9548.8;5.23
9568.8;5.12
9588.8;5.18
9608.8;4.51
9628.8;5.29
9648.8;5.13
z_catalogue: 0.13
